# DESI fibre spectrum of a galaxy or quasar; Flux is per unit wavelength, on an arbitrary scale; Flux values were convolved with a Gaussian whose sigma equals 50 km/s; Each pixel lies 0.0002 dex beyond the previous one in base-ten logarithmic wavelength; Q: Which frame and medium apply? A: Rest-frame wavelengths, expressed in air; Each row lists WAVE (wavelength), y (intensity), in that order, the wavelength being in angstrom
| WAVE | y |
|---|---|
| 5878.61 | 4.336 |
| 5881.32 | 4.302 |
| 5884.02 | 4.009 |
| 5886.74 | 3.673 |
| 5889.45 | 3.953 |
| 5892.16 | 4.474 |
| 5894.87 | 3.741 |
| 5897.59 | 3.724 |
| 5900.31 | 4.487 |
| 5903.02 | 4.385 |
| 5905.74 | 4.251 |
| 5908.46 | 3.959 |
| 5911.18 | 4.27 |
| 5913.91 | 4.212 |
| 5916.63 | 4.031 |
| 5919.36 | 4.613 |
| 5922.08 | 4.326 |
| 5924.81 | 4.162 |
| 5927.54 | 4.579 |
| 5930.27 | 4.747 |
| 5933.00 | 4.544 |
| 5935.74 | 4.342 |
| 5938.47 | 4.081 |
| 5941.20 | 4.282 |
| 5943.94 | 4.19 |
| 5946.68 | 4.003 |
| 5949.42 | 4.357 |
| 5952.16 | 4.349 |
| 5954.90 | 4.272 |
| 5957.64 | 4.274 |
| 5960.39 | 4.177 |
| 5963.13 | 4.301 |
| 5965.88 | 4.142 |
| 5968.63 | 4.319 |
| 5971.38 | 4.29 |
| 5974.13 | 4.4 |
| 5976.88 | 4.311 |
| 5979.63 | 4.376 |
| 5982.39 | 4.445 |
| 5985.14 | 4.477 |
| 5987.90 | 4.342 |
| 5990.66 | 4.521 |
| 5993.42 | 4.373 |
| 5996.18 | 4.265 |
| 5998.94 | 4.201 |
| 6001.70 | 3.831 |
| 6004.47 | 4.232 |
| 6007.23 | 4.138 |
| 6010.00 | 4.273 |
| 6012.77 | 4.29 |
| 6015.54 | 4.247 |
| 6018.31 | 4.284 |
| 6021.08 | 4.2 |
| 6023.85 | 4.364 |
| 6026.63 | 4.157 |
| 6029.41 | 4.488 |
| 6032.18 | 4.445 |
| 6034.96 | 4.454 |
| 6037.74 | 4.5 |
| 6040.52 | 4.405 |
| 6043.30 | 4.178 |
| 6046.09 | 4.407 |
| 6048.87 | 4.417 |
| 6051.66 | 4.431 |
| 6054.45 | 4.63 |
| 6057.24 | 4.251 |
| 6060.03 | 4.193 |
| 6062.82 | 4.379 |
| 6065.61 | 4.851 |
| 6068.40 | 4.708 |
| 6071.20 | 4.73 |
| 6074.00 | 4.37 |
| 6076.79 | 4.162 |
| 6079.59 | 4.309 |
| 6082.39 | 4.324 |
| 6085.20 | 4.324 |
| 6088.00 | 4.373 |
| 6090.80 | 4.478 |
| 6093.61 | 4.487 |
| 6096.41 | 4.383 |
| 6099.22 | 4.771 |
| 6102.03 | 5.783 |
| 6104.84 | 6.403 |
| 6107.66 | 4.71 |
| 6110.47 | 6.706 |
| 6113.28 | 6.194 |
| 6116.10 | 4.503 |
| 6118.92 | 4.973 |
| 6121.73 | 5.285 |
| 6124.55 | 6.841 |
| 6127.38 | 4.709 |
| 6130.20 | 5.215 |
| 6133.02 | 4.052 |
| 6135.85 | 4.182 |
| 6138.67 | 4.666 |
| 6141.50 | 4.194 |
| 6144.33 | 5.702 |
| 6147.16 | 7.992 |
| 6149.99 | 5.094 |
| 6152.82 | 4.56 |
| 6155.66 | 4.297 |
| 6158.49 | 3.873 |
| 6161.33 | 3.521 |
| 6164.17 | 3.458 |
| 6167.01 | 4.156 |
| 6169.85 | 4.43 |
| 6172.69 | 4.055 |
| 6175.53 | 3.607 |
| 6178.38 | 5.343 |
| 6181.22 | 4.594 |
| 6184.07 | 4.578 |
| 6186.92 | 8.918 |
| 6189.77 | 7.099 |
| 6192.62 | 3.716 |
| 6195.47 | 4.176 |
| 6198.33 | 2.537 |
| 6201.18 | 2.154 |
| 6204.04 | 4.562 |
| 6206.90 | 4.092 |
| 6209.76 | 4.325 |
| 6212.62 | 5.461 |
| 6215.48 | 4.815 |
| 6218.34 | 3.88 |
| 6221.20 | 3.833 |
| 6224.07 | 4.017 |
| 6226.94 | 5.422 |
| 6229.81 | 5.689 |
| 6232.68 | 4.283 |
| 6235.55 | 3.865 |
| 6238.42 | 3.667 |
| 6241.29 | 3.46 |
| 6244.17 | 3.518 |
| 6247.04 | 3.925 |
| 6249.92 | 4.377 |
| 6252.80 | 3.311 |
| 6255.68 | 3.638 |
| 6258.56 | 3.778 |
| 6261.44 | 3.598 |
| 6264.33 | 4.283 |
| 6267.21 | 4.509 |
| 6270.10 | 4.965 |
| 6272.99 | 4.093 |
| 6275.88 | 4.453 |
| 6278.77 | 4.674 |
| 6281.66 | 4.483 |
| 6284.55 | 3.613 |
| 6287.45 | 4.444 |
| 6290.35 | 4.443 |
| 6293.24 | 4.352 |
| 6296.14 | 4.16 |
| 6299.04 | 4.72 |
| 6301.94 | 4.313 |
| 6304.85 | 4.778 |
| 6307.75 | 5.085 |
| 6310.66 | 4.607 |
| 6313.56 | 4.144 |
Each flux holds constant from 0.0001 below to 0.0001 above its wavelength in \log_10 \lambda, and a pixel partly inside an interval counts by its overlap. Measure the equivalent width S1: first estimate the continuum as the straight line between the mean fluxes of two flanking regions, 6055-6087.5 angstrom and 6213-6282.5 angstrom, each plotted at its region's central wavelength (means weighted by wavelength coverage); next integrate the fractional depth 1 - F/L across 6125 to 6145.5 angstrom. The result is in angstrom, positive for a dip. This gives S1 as -2.0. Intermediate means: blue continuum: 4.42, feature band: 4.76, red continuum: 4.21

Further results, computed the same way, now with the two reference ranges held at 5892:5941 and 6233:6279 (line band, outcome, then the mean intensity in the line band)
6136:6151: -4.92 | 5.43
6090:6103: -2.00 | 4.76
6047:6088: -2.80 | 4.43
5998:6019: 0.06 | 4.18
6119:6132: -4.16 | 5.42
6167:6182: -1.15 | 4.38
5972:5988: -0.65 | 4.39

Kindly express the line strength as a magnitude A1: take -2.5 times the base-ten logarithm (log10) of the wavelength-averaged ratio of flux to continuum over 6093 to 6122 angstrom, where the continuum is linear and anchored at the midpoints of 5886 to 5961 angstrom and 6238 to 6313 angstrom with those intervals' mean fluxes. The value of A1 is -0.25 mag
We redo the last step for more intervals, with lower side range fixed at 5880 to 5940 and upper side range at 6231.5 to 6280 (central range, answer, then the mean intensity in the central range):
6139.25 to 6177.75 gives -0.12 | 4.55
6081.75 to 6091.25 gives -0.06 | 4.37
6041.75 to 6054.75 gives -0.06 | 4.39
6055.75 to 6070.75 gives -0.09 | 4.49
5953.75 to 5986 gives -0.03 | 4.31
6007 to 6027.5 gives -0.02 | 4.25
